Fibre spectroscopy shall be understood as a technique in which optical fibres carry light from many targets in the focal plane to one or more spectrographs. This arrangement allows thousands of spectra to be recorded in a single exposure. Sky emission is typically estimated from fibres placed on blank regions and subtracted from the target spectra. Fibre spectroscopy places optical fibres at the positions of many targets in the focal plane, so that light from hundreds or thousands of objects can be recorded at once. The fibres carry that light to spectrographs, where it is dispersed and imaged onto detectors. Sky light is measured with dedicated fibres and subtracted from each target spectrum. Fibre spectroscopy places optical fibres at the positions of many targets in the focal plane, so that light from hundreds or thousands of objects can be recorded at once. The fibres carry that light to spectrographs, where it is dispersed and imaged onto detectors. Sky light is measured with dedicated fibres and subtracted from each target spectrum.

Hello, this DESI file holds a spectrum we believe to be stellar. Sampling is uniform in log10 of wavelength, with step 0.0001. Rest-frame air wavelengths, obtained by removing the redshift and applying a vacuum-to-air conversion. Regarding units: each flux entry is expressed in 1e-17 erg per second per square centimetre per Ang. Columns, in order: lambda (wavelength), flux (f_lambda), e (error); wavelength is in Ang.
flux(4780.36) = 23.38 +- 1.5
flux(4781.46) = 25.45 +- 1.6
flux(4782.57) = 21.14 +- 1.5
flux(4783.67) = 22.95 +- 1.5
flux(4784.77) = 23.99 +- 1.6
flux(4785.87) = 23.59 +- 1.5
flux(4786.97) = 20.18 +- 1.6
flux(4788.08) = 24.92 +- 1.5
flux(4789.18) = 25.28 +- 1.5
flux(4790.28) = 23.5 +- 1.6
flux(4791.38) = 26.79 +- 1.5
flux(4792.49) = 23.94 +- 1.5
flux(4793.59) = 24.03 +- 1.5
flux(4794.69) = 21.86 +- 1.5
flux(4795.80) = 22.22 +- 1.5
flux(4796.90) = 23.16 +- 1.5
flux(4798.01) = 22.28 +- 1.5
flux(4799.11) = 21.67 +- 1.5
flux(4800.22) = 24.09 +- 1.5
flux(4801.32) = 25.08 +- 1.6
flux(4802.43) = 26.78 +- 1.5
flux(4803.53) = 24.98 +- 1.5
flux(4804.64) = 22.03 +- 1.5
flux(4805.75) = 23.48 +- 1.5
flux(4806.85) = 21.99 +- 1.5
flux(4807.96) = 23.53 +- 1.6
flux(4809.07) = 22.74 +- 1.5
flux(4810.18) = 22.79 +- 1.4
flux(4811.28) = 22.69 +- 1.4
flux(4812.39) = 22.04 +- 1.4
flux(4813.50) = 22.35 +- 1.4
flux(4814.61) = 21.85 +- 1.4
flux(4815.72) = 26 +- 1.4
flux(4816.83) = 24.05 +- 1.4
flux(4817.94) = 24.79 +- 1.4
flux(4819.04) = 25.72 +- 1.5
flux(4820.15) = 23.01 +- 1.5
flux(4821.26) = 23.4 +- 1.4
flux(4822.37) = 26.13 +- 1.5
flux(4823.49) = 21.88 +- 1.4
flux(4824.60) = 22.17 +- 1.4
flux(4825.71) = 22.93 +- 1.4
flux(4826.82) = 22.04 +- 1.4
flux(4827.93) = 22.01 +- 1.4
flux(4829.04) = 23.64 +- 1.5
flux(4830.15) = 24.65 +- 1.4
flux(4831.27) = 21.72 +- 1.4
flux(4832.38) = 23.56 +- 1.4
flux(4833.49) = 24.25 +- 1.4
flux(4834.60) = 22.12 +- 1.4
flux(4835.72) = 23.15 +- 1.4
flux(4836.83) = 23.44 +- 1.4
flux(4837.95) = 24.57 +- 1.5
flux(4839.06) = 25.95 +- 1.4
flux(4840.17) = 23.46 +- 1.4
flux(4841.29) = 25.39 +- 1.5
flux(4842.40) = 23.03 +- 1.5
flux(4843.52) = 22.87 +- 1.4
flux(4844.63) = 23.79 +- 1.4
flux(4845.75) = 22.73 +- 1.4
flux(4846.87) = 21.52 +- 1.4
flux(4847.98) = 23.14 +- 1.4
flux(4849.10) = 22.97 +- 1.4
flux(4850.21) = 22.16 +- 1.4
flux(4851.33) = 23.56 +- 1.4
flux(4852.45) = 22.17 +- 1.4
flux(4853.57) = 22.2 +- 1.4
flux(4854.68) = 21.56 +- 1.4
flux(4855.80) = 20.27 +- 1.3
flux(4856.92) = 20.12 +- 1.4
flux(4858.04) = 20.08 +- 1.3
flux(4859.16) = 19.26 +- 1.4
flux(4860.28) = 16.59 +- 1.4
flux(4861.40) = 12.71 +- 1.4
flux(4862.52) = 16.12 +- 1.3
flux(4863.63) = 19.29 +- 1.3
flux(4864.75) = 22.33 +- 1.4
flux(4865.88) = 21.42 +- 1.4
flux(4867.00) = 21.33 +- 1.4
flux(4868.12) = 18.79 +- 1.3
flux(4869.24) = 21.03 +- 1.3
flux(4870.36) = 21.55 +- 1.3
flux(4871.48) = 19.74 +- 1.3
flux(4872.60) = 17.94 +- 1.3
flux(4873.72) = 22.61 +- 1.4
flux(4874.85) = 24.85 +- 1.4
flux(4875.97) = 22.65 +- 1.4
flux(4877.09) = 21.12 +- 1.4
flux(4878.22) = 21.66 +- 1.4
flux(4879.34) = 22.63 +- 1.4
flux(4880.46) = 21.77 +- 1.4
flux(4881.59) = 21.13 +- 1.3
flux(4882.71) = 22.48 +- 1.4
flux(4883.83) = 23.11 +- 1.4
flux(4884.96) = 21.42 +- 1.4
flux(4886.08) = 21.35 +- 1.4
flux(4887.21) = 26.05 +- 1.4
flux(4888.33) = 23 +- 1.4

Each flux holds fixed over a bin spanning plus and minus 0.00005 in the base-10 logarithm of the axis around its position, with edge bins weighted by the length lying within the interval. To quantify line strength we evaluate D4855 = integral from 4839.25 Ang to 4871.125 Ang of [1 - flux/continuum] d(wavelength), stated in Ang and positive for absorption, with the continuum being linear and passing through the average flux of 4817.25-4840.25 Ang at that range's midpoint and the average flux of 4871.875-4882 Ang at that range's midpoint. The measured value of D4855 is 2.0 Ang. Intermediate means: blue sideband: 23.6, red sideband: 21.8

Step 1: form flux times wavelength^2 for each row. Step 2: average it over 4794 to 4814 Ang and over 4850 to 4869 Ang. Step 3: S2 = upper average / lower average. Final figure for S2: 0.88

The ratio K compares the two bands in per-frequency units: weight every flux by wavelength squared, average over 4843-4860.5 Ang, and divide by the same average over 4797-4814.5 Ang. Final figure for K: 1.0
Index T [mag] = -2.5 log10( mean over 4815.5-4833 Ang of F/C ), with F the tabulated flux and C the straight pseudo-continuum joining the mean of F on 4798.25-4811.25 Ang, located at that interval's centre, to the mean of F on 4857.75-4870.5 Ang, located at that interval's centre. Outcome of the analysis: -0.07 mag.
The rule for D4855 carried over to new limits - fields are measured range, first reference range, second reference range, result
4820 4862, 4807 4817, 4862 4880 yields -0.6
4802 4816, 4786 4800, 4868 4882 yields -0.2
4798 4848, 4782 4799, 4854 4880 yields -3.3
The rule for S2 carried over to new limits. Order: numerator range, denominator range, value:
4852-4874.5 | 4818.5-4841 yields 0.86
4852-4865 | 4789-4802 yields 0.84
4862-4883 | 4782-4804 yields 0.92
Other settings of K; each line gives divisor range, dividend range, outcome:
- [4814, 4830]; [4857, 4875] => 0.85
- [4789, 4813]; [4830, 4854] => 1.01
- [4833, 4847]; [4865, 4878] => 0.91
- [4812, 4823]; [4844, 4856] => 0.95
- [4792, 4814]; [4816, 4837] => 1.02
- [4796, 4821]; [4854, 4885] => 0.90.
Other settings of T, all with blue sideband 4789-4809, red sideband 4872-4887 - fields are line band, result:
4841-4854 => -0.012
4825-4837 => -0.002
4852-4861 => 0.120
